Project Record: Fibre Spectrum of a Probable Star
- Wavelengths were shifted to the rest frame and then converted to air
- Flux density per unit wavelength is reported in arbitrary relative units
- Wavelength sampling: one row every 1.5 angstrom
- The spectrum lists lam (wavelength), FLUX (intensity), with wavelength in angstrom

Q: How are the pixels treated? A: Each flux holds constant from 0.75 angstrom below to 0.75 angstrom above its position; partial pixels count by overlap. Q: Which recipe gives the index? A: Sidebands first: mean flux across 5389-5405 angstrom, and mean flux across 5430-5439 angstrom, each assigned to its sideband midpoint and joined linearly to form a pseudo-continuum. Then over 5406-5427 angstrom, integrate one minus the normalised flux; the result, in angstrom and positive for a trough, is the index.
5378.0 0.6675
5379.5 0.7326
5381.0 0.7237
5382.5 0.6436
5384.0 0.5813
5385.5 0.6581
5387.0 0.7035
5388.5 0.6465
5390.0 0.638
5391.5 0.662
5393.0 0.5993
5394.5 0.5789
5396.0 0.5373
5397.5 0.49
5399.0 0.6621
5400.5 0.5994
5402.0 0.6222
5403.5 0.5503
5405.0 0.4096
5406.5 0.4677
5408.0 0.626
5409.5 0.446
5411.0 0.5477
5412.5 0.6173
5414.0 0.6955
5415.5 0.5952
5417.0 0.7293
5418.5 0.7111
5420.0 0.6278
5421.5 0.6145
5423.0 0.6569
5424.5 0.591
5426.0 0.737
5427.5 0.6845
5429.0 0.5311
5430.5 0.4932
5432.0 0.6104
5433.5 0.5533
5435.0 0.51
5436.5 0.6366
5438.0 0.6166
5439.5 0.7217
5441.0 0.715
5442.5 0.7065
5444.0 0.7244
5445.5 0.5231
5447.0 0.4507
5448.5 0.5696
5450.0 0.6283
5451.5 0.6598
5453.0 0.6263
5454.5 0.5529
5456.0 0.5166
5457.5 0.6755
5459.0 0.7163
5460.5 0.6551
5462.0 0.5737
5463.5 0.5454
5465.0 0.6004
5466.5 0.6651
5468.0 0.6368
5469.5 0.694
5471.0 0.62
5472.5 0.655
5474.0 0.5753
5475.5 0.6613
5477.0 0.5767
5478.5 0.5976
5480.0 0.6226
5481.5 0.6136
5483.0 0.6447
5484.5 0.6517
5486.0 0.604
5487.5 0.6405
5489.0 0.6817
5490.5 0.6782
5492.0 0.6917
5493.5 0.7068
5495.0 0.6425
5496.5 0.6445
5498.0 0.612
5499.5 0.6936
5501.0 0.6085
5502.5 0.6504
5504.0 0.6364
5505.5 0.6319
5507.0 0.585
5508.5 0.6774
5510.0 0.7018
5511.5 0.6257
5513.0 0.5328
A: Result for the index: -1.5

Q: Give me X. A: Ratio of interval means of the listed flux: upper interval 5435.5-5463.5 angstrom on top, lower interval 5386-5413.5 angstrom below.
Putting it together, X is 1.07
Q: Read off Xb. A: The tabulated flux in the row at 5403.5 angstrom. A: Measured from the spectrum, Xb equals 0.5503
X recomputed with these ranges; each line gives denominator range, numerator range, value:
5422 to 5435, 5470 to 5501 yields 1.06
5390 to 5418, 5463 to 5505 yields 1.10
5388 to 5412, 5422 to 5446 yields 1.10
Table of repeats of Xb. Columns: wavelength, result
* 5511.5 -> 0.6257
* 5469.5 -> 0.694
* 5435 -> 0.51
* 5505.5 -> 0.6319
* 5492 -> 0.6917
